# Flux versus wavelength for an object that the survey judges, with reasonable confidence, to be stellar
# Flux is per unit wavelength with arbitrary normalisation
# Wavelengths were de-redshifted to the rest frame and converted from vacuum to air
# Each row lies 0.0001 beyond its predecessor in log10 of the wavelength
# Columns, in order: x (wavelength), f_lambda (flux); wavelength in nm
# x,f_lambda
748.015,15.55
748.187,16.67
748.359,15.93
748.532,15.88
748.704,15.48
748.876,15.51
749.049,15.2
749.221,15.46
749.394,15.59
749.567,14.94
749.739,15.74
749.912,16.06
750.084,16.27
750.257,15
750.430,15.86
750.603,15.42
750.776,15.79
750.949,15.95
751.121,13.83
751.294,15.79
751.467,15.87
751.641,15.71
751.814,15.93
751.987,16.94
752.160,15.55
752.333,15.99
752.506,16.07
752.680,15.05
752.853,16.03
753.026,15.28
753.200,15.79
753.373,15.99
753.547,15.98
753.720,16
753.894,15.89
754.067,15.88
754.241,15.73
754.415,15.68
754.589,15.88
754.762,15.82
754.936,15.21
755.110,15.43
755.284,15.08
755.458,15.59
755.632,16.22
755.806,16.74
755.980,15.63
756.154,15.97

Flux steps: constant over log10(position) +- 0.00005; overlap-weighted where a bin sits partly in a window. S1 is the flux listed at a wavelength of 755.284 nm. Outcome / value 15.08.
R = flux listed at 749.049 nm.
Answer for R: 15.2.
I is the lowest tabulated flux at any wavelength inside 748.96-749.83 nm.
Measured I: 14.94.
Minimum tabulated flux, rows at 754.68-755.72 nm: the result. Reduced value 15.08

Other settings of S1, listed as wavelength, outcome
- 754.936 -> 15.21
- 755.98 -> 15.63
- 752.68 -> 15.05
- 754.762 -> 15.82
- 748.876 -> 15.51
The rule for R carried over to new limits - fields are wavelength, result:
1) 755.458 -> 15.59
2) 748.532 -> 15.88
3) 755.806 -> 16.74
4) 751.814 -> 15.93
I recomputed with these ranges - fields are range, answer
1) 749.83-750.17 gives 16.06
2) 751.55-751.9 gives 15.71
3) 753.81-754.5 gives 15.68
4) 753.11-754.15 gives 15.79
